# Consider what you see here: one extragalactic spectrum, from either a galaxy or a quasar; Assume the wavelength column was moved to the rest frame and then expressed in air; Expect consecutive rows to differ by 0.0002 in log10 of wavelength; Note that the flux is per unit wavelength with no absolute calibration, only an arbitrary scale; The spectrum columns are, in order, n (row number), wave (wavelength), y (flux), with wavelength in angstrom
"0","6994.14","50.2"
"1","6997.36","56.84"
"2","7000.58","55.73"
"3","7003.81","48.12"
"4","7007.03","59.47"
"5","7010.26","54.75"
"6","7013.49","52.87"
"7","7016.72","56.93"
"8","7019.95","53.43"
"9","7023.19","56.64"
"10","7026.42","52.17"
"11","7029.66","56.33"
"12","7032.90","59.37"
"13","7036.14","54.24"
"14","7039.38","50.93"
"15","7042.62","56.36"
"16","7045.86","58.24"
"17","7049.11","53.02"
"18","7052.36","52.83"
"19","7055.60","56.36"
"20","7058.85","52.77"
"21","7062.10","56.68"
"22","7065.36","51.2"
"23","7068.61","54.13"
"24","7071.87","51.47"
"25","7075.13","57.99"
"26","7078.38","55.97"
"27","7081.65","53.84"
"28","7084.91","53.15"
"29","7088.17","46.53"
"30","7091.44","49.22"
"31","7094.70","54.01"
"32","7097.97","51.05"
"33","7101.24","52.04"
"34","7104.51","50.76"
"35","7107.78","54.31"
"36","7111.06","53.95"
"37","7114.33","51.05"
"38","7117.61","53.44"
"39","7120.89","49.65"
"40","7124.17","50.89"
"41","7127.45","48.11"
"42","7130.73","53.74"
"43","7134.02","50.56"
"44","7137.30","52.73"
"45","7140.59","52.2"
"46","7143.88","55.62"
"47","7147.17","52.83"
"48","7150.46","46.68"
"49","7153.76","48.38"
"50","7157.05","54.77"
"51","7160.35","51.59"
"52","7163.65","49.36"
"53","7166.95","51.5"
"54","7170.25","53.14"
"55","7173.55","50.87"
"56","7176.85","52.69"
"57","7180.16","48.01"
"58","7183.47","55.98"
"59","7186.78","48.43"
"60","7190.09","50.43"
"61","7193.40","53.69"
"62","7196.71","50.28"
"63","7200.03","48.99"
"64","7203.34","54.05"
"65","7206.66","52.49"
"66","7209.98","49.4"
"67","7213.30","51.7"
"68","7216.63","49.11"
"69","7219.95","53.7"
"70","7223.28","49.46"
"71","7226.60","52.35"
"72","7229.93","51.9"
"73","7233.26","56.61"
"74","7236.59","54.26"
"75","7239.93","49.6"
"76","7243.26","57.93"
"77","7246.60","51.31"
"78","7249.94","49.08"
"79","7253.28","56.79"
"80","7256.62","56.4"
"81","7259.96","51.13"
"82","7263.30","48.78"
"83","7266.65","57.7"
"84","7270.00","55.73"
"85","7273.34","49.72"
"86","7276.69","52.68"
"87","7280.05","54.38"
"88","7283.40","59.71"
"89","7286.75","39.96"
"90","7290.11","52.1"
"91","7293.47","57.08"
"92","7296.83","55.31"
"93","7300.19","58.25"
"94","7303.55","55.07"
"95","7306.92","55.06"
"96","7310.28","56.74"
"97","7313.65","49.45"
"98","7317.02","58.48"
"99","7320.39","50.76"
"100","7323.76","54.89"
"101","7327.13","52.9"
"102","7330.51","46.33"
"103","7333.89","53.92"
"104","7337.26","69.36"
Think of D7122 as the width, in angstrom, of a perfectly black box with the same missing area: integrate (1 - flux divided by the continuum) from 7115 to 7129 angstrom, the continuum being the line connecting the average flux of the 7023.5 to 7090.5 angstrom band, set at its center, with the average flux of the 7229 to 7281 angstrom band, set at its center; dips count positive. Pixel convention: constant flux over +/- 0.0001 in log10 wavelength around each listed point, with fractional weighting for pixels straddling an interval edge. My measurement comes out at 0.87 angstrom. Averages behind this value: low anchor 54.2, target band 50.6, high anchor 53.4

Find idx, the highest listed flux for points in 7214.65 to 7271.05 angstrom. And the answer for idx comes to 57.93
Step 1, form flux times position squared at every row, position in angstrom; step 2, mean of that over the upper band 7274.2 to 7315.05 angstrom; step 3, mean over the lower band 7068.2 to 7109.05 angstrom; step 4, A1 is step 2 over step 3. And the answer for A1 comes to 1.08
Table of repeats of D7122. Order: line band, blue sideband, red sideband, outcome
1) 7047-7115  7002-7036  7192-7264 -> 1.4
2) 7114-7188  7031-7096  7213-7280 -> 2.8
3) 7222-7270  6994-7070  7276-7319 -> 0.9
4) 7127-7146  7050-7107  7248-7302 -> 0.2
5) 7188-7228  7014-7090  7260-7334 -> 1.8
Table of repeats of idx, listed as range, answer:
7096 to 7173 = 55.62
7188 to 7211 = 54.05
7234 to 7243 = 54.26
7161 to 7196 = 55.98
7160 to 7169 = 51.59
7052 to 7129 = 57.99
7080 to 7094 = 53.84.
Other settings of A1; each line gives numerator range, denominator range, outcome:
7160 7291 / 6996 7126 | 1.02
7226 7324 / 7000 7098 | 1.06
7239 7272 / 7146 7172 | 1.08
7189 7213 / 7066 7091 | 1.00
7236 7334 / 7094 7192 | 1.08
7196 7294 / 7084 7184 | 1.05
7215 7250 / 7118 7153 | 1.05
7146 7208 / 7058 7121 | 1.00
